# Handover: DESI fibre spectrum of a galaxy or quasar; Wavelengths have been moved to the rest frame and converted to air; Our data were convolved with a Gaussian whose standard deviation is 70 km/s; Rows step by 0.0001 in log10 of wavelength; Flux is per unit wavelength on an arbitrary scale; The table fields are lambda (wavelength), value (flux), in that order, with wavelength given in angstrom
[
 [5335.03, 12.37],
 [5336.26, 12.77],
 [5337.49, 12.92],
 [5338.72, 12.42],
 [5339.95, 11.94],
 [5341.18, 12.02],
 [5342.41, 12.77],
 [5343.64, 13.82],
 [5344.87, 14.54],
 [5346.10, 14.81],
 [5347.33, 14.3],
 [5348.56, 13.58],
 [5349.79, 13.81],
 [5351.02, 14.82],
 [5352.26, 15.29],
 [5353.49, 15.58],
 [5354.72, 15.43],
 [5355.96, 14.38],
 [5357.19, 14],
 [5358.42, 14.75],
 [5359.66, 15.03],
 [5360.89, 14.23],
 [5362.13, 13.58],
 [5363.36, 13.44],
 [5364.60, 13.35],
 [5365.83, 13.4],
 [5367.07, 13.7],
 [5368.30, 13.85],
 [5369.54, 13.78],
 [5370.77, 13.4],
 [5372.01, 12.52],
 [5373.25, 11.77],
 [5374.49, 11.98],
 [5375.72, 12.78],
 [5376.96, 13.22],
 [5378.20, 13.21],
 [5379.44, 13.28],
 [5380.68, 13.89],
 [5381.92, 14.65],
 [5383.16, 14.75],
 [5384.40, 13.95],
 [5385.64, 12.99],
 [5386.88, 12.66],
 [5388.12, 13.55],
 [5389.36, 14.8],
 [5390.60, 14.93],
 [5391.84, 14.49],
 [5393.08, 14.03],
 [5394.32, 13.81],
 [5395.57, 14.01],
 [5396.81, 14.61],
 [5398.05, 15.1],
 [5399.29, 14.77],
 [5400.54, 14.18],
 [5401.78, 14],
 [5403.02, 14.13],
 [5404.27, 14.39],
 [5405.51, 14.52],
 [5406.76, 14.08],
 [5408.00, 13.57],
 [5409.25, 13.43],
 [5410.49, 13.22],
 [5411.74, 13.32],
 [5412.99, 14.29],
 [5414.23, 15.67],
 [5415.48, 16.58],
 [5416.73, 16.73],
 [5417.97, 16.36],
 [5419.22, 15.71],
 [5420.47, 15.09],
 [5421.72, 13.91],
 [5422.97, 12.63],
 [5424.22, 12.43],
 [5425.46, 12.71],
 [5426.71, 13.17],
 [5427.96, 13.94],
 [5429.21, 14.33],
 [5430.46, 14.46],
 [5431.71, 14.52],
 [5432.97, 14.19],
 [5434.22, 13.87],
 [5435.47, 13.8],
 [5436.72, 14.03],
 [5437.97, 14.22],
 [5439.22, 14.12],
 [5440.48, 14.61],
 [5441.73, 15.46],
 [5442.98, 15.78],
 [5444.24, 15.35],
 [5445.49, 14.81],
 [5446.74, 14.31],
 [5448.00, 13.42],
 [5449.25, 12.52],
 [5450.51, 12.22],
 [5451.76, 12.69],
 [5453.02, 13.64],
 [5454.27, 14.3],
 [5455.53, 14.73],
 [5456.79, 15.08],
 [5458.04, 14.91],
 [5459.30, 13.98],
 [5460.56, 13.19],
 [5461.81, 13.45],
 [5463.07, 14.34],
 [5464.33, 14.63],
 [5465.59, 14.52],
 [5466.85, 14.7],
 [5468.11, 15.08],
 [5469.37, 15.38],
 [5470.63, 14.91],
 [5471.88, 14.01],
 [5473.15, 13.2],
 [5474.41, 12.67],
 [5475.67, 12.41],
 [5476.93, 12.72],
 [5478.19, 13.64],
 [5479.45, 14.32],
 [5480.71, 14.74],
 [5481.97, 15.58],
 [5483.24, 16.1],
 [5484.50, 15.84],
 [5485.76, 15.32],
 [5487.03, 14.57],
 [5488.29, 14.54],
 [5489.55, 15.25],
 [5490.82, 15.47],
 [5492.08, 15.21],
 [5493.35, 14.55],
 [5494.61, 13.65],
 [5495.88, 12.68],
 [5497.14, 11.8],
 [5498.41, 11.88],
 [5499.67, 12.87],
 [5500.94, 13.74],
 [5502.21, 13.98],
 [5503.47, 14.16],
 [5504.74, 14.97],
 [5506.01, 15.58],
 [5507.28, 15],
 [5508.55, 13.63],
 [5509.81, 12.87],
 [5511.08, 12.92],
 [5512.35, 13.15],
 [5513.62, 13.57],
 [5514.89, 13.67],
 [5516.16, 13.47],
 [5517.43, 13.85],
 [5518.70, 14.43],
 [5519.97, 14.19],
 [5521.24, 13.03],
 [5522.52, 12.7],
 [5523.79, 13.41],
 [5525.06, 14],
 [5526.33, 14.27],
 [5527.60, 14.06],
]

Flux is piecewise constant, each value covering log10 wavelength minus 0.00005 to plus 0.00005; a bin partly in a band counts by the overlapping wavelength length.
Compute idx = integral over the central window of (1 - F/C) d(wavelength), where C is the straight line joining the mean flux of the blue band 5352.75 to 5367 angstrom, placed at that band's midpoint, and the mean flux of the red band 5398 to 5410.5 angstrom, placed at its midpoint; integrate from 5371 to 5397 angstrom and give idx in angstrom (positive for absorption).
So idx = 1.1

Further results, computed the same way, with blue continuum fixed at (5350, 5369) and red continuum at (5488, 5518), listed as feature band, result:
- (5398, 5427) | -0.4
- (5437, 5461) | -0.3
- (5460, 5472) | -0.4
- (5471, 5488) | -0.4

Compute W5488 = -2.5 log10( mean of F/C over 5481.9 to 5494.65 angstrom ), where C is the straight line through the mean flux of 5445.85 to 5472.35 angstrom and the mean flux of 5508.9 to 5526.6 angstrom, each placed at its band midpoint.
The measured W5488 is -0.10 mag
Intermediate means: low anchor 14.1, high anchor 13.5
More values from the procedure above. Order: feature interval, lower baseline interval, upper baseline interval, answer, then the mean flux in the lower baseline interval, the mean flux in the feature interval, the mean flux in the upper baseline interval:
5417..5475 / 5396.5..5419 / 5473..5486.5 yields 0.02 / 14.6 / 14.2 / 14.3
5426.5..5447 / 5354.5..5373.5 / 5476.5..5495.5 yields -0.01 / 13.8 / 14.4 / 14.8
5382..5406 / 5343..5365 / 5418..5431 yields -0.01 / 14.4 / 14.2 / 13.9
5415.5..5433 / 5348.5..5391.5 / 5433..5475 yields -0.02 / 13.8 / 14.4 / 14.2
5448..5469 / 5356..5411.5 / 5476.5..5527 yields 0.00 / 13.8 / 14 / 14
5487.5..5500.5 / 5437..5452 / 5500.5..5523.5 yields 0.01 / 14.2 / 13.8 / 13.8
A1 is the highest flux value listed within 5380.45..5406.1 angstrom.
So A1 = 15.1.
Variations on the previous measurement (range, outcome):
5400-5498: 16.73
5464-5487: 16.1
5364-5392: 14.93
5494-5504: 14.16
